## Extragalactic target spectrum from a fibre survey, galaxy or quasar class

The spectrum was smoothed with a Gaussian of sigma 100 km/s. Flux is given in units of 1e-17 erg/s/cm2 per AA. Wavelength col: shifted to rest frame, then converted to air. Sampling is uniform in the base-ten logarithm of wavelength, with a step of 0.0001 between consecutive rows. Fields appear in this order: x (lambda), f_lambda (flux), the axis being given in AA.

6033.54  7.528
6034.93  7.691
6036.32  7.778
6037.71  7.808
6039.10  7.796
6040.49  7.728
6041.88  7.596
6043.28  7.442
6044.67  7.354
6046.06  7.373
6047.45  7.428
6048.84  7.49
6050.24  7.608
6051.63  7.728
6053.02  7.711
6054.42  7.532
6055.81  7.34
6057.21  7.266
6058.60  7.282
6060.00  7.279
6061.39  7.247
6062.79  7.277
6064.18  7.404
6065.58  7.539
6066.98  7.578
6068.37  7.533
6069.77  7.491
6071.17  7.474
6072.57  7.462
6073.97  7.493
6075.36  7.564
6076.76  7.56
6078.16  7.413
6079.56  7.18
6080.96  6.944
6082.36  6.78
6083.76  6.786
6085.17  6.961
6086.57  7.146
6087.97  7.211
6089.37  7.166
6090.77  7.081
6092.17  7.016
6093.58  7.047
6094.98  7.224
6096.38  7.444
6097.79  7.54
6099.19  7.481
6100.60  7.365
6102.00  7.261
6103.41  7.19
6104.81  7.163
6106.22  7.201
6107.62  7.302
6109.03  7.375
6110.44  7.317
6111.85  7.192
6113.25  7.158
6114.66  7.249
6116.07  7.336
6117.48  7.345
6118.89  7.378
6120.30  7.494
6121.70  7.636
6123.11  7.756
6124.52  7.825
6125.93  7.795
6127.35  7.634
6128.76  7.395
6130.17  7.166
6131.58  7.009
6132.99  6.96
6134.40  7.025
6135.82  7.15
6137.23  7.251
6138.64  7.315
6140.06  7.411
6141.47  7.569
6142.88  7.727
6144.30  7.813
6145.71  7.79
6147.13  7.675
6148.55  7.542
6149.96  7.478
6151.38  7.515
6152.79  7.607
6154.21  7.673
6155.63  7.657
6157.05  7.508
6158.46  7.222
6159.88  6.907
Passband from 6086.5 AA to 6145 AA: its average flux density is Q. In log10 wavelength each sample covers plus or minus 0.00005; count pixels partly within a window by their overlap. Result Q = 7.34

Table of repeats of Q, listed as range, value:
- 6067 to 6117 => 7.26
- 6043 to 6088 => 7.36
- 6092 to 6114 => 7.27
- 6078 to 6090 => 7.05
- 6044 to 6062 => 7.44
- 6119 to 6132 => 7.53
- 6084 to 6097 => 7.13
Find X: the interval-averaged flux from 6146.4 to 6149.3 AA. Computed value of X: 7.6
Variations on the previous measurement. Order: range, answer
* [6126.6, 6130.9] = 7.39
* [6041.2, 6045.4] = 7.45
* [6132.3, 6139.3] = 7.14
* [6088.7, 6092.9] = 7.08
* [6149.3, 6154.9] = 7.57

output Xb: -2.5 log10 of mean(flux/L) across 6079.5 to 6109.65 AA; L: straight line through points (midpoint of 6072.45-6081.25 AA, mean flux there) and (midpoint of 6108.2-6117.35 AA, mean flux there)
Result 0.02 mag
